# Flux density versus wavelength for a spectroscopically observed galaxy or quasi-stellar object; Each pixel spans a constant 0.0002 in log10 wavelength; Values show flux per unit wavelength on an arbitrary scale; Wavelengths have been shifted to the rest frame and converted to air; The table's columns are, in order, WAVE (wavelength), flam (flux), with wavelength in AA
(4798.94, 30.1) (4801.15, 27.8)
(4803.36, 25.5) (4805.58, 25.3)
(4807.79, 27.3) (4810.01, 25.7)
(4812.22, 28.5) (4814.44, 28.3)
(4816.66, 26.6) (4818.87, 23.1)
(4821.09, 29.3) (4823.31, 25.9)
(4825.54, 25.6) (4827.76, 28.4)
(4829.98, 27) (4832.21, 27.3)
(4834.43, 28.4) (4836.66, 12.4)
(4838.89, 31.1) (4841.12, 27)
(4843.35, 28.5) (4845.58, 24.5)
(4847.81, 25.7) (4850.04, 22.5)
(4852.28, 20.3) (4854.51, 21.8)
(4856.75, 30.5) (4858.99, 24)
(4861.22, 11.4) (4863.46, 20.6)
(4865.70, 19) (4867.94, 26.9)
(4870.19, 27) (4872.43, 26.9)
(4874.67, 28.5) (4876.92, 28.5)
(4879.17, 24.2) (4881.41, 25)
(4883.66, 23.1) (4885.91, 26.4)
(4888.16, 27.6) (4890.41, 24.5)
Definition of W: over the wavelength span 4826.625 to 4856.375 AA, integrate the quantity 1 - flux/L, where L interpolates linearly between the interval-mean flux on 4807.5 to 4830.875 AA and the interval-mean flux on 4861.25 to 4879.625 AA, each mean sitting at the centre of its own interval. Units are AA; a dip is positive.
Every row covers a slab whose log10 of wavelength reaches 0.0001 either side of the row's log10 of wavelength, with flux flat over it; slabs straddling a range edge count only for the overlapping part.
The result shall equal 0.8 AA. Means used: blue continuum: 26.9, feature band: 25.1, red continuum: 24.4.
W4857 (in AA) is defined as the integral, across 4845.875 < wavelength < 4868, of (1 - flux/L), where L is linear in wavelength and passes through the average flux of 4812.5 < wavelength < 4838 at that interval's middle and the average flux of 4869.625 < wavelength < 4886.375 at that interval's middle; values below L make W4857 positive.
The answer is 3.3 AA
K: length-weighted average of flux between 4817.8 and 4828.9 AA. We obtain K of 26.5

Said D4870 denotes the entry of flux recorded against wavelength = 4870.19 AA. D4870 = 27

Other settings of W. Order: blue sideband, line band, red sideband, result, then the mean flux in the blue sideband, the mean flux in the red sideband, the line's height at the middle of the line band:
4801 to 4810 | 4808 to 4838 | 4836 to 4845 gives -0.2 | 26.2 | 25.4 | 25.8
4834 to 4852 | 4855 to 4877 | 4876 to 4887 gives 0.9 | 24.7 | 25.4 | 25.1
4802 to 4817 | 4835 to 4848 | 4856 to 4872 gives -0.3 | 26.8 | 22.8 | 24.4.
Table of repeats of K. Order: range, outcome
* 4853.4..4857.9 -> 26.1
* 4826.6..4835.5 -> 27.8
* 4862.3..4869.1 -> 22.1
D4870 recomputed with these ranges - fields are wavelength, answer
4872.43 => 26.9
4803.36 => 25.5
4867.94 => 26.9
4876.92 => 28.5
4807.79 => 27.3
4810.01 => 25.7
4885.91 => 26.4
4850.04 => 22.5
